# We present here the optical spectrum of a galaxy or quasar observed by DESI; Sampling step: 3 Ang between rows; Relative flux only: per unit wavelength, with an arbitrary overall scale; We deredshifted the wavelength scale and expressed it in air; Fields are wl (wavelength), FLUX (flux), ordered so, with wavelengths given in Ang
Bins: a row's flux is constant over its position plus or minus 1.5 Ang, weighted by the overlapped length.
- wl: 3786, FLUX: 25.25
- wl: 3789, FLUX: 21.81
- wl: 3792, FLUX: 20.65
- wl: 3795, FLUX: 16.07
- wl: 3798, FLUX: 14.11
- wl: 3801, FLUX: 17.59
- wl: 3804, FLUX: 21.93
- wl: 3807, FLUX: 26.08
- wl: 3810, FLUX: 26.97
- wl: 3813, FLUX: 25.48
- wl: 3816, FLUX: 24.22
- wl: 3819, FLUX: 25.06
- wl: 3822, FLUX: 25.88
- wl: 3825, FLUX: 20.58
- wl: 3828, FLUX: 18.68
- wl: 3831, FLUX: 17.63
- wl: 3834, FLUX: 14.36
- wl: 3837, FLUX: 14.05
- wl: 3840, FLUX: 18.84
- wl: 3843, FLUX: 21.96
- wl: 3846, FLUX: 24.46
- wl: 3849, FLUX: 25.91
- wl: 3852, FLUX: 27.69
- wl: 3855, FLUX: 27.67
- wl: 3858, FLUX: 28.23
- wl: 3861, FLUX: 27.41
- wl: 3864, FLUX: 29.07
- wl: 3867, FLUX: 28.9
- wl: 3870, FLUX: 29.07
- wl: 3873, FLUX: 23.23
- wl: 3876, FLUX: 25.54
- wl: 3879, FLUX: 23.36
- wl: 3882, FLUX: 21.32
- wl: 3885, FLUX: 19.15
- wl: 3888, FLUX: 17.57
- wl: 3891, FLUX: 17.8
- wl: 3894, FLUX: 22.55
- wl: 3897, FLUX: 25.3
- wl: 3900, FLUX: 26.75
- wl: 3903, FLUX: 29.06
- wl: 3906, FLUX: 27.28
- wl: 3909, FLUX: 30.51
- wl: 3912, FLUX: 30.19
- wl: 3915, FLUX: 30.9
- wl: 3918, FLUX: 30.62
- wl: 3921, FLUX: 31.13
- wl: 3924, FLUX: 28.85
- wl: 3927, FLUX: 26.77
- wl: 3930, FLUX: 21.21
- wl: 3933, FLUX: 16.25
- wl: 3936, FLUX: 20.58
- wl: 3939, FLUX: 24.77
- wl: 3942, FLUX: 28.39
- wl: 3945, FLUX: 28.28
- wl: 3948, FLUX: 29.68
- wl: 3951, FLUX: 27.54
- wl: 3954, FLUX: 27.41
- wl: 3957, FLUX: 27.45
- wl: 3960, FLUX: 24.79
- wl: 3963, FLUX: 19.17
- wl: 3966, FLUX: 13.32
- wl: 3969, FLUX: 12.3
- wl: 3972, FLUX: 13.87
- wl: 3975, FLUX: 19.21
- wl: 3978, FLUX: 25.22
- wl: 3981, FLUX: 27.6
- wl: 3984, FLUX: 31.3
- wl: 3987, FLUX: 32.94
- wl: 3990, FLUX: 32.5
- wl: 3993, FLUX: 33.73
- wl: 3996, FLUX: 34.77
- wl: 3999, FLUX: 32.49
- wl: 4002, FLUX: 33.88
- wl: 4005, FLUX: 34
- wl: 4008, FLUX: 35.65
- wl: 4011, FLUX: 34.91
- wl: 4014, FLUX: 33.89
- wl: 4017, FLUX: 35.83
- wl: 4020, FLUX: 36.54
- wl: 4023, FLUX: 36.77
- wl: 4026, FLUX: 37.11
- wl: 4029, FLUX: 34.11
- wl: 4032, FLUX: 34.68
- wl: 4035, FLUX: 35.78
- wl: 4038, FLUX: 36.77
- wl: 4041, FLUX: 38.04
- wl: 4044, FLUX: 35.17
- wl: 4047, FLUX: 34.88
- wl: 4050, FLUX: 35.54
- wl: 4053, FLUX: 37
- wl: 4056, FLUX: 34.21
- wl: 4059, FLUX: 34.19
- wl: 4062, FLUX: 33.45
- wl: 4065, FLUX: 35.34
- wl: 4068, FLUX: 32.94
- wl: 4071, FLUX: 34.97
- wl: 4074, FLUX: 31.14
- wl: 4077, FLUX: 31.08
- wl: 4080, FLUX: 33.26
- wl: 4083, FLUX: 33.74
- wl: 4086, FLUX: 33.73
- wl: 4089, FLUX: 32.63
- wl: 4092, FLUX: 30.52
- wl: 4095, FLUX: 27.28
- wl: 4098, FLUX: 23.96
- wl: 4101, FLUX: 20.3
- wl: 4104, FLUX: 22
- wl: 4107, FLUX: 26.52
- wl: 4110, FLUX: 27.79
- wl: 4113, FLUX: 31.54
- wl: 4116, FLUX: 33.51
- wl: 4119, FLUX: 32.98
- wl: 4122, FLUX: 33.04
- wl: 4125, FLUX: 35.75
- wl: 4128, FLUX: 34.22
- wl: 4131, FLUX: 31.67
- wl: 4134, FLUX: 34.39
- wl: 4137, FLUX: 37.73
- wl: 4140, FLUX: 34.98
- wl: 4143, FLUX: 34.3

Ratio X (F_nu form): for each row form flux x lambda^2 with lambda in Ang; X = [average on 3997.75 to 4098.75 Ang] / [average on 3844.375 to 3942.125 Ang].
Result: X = 1.44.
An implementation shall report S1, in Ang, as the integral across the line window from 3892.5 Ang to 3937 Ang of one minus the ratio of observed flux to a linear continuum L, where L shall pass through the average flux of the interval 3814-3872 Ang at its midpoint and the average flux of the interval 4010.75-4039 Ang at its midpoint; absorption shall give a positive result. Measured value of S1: 2.7 Ang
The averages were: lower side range 23.7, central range 26.6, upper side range 35.7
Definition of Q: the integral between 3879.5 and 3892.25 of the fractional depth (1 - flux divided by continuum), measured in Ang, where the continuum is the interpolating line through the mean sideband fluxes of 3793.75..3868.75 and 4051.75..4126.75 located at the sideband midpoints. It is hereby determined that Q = 2.73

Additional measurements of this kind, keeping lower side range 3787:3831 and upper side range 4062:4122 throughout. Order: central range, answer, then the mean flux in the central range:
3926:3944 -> 1.8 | 23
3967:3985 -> 3.9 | 21.1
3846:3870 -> -4.6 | 27.7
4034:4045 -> -2.9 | 36.5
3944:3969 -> 2.2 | 23.9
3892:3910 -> -1.5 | 26.6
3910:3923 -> -2.9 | 30.6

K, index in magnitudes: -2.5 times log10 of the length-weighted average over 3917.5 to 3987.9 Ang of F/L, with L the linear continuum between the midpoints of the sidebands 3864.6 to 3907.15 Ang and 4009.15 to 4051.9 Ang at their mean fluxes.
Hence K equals 0.20 mag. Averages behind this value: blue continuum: 24.1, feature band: 24.4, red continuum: 35.7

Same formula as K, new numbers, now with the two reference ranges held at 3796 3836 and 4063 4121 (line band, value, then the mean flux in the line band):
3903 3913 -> -0.202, 29.2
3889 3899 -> 0.092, 21.9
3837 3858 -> -0.076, 24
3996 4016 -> -0.237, 34.2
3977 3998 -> -0.165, 31.3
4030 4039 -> -0.244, 35.6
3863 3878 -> -0.171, 27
